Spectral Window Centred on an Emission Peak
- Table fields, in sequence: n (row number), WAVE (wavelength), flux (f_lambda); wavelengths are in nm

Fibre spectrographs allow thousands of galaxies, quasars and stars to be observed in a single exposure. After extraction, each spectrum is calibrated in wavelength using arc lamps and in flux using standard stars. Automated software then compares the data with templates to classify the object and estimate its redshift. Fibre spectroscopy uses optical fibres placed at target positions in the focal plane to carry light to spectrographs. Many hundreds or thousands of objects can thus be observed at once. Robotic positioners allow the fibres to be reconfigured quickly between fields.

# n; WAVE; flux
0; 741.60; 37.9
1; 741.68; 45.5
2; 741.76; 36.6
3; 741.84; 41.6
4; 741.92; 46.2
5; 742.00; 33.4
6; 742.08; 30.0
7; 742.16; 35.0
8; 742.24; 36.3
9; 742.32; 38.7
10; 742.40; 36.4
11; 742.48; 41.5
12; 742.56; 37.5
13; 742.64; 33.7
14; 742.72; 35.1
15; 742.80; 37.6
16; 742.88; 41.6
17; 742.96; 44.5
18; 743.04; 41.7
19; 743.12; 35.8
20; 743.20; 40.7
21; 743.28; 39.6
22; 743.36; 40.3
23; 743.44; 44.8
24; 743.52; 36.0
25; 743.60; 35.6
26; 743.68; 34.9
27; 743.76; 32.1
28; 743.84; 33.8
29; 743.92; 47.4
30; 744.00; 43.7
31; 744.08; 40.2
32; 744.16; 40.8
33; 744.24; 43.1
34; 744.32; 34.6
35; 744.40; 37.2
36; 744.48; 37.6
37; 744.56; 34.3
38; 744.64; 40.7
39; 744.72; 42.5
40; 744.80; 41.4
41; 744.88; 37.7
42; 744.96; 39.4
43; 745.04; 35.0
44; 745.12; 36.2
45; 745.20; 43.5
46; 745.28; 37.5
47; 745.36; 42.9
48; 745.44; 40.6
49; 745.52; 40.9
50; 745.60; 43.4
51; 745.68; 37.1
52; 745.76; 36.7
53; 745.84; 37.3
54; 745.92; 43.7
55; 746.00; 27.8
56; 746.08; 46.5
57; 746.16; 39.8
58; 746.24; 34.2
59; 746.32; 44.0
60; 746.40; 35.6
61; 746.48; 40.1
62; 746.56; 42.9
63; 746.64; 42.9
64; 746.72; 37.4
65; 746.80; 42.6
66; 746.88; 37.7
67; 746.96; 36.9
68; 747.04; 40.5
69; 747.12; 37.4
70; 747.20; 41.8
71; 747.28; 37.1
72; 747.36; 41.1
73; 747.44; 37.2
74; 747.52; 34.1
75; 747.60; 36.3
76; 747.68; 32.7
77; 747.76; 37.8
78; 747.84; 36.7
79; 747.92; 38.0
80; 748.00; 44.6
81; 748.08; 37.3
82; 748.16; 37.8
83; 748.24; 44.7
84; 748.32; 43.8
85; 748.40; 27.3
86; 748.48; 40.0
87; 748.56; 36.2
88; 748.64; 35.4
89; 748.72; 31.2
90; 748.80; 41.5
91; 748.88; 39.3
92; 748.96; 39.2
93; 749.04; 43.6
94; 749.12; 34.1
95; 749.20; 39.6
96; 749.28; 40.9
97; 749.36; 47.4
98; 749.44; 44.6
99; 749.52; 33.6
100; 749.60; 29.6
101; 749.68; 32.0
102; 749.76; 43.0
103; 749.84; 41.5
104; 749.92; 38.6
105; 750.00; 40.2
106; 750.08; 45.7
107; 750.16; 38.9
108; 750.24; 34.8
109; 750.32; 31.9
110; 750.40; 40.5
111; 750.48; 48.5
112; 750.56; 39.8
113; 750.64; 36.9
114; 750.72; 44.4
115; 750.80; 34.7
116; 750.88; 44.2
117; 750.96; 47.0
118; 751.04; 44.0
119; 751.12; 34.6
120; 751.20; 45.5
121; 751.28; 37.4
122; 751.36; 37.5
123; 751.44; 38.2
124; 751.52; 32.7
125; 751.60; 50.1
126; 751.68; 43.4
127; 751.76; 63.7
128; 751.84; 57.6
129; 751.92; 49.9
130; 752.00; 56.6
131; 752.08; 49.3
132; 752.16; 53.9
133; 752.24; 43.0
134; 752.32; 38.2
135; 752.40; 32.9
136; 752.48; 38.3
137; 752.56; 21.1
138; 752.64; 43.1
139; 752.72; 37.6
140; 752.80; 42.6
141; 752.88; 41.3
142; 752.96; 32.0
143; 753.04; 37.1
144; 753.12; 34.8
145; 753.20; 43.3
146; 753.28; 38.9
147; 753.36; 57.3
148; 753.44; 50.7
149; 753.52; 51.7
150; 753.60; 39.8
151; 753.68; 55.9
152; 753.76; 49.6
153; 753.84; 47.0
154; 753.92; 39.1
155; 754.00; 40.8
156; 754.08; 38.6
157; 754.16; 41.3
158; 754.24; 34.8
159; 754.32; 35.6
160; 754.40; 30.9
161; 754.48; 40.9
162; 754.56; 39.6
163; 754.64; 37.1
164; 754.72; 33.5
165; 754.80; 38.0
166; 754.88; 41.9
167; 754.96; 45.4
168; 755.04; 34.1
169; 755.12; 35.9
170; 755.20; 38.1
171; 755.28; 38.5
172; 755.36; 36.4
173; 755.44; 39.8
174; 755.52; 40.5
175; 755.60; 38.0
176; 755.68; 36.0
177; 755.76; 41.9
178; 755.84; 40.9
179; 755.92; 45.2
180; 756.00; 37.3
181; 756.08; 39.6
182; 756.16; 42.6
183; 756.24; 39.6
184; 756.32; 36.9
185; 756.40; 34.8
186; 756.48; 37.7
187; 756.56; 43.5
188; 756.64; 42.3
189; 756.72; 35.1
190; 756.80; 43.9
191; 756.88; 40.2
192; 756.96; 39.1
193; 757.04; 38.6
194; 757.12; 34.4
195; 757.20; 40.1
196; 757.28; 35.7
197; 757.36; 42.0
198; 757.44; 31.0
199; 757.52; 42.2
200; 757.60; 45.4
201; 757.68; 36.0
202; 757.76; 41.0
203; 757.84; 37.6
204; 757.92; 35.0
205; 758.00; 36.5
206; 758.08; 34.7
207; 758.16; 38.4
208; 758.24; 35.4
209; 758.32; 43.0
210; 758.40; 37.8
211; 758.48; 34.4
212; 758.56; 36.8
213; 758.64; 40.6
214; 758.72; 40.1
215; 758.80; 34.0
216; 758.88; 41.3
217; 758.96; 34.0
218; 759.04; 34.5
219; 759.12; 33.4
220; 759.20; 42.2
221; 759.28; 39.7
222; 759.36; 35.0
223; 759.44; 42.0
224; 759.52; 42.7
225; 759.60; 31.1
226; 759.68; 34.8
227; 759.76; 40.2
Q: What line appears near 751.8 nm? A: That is [S II]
